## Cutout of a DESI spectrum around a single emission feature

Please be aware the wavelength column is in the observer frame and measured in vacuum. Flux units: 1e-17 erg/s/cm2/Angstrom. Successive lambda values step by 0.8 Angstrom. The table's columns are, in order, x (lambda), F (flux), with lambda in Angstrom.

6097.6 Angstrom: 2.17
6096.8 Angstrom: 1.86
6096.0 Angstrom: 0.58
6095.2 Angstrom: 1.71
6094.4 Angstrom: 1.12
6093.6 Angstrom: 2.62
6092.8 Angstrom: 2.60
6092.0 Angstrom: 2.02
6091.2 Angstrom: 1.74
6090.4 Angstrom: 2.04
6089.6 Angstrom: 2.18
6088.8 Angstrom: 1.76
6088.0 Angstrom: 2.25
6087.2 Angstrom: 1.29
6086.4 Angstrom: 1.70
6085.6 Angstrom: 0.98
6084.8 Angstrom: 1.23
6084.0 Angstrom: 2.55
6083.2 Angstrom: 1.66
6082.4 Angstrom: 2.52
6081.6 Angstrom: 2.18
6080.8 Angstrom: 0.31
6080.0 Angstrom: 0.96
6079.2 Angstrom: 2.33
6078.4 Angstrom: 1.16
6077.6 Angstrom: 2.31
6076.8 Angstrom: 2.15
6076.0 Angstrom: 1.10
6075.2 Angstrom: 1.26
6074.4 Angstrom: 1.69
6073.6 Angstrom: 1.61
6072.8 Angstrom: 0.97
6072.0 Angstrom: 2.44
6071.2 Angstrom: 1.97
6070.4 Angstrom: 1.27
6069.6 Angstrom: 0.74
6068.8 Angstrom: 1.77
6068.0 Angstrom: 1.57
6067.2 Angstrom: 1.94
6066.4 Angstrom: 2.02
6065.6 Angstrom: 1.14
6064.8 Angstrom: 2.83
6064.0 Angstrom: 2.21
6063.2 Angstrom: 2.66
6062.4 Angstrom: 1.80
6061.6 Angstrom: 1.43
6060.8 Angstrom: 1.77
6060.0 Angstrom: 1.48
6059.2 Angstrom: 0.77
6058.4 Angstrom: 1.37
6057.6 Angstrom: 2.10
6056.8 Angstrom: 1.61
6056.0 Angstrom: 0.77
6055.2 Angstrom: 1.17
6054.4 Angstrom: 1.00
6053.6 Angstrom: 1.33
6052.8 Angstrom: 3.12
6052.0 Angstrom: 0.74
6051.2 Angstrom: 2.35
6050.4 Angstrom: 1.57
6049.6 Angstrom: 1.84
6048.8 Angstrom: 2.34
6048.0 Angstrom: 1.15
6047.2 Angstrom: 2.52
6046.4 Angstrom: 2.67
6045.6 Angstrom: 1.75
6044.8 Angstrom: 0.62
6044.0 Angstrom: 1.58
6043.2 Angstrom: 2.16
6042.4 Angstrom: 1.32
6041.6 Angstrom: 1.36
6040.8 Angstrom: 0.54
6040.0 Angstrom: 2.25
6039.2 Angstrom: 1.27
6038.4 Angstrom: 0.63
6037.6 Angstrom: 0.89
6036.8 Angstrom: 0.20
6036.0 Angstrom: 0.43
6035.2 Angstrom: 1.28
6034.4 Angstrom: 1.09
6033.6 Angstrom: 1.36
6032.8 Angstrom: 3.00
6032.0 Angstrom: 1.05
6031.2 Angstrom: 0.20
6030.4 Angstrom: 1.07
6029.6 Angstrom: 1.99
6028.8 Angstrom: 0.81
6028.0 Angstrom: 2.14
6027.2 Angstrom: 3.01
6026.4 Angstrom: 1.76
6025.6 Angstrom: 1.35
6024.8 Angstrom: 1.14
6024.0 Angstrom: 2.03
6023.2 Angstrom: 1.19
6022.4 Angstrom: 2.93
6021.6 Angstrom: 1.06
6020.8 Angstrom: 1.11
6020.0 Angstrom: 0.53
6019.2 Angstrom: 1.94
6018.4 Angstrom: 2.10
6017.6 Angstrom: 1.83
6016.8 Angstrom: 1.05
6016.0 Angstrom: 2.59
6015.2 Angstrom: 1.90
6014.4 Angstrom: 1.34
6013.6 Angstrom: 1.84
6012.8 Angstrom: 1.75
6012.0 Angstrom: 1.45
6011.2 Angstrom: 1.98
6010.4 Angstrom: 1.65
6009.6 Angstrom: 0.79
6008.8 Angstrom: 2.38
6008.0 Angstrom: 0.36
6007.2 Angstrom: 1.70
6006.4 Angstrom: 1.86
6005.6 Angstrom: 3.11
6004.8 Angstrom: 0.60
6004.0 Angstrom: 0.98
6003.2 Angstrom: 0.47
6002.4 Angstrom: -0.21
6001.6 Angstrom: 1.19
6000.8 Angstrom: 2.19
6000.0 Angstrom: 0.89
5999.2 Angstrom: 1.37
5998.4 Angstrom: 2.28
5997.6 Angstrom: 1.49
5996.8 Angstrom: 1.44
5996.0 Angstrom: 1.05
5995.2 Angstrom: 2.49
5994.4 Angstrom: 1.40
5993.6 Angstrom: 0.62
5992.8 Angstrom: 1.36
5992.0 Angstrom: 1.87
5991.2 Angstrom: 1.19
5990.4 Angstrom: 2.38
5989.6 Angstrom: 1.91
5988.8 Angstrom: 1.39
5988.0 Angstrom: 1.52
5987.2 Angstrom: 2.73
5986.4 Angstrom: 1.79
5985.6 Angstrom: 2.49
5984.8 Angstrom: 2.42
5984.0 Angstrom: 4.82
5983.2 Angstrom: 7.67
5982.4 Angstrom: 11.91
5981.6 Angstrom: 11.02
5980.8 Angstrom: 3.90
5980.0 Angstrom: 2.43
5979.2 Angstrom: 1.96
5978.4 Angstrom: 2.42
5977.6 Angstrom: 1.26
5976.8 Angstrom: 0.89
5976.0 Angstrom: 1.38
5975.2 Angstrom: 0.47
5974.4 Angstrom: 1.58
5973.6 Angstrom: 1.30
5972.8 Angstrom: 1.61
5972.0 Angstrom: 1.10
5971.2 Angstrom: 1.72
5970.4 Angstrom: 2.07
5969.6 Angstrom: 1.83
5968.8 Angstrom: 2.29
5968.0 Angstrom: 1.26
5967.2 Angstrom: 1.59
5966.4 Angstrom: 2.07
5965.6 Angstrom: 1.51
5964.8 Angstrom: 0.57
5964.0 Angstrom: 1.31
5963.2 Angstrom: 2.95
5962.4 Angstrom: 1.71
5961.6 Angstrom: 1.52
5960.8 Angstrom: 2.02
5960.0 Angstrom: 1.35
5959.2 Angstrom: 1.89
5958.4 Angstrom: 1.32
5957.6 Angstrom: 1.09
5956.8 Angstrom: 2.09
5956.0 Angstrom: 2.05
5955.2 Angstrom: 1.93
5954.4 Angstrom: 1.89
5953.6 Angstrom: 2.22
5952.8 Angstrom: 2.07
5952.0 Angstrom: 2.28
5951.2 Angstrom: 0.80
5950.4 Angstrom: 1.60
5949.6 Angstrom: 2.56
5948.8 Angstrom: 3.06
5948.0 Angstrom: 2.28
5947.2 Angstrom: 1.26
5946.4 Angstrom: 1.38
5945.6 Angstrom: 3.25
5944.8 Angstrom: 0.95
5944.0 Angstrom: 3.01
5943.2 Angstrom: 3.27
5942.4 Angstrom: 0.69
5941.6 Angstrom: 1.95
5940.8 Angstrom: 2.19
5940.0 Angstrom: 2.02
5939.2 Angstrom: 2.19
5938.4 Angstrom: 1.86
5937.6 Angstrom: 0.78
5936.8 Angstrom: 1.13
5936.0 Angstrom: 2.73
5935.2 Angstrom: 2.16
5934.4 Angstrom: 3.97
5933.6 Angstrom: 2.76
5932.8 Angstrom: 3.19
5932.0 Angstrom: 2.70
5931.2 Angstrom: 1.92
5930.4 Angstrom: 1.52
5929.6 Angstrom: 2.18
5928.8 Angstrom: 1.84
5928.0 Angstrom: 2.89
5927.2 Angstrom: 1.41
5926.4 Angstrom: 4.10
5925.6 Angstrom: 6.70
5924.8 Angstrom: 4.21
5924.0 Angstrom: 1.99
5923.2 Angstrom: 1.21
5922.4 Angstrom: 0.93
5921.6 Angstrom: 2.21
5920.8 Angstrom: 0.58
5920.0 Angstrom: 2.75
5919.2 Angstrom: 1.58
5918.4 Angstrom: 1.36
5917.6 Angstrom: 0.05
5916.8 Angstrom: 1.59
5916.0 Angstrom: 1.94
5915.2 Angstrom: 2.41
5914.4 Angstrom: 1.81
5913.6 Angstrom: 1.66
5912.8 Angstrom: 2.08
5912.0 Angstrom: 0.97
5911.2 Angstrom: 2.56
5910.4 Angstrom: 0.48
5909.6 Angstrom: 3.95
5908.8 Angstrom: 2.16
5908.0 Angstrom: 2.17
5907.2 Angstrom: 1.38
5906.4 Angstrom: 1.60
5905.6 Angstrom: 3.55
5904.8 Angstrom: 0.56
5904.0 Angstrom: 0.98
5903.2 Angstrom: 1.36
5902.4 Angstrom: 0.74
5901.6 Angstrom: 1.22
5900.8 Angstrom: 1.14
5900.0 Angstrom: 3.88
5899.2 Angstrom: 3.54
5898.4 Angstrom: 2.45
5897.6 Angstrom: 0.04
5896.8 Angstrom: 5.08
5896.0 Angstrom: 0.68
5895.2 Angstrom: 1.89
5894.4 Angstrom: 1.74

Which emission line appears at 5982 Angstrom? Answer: [O III]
